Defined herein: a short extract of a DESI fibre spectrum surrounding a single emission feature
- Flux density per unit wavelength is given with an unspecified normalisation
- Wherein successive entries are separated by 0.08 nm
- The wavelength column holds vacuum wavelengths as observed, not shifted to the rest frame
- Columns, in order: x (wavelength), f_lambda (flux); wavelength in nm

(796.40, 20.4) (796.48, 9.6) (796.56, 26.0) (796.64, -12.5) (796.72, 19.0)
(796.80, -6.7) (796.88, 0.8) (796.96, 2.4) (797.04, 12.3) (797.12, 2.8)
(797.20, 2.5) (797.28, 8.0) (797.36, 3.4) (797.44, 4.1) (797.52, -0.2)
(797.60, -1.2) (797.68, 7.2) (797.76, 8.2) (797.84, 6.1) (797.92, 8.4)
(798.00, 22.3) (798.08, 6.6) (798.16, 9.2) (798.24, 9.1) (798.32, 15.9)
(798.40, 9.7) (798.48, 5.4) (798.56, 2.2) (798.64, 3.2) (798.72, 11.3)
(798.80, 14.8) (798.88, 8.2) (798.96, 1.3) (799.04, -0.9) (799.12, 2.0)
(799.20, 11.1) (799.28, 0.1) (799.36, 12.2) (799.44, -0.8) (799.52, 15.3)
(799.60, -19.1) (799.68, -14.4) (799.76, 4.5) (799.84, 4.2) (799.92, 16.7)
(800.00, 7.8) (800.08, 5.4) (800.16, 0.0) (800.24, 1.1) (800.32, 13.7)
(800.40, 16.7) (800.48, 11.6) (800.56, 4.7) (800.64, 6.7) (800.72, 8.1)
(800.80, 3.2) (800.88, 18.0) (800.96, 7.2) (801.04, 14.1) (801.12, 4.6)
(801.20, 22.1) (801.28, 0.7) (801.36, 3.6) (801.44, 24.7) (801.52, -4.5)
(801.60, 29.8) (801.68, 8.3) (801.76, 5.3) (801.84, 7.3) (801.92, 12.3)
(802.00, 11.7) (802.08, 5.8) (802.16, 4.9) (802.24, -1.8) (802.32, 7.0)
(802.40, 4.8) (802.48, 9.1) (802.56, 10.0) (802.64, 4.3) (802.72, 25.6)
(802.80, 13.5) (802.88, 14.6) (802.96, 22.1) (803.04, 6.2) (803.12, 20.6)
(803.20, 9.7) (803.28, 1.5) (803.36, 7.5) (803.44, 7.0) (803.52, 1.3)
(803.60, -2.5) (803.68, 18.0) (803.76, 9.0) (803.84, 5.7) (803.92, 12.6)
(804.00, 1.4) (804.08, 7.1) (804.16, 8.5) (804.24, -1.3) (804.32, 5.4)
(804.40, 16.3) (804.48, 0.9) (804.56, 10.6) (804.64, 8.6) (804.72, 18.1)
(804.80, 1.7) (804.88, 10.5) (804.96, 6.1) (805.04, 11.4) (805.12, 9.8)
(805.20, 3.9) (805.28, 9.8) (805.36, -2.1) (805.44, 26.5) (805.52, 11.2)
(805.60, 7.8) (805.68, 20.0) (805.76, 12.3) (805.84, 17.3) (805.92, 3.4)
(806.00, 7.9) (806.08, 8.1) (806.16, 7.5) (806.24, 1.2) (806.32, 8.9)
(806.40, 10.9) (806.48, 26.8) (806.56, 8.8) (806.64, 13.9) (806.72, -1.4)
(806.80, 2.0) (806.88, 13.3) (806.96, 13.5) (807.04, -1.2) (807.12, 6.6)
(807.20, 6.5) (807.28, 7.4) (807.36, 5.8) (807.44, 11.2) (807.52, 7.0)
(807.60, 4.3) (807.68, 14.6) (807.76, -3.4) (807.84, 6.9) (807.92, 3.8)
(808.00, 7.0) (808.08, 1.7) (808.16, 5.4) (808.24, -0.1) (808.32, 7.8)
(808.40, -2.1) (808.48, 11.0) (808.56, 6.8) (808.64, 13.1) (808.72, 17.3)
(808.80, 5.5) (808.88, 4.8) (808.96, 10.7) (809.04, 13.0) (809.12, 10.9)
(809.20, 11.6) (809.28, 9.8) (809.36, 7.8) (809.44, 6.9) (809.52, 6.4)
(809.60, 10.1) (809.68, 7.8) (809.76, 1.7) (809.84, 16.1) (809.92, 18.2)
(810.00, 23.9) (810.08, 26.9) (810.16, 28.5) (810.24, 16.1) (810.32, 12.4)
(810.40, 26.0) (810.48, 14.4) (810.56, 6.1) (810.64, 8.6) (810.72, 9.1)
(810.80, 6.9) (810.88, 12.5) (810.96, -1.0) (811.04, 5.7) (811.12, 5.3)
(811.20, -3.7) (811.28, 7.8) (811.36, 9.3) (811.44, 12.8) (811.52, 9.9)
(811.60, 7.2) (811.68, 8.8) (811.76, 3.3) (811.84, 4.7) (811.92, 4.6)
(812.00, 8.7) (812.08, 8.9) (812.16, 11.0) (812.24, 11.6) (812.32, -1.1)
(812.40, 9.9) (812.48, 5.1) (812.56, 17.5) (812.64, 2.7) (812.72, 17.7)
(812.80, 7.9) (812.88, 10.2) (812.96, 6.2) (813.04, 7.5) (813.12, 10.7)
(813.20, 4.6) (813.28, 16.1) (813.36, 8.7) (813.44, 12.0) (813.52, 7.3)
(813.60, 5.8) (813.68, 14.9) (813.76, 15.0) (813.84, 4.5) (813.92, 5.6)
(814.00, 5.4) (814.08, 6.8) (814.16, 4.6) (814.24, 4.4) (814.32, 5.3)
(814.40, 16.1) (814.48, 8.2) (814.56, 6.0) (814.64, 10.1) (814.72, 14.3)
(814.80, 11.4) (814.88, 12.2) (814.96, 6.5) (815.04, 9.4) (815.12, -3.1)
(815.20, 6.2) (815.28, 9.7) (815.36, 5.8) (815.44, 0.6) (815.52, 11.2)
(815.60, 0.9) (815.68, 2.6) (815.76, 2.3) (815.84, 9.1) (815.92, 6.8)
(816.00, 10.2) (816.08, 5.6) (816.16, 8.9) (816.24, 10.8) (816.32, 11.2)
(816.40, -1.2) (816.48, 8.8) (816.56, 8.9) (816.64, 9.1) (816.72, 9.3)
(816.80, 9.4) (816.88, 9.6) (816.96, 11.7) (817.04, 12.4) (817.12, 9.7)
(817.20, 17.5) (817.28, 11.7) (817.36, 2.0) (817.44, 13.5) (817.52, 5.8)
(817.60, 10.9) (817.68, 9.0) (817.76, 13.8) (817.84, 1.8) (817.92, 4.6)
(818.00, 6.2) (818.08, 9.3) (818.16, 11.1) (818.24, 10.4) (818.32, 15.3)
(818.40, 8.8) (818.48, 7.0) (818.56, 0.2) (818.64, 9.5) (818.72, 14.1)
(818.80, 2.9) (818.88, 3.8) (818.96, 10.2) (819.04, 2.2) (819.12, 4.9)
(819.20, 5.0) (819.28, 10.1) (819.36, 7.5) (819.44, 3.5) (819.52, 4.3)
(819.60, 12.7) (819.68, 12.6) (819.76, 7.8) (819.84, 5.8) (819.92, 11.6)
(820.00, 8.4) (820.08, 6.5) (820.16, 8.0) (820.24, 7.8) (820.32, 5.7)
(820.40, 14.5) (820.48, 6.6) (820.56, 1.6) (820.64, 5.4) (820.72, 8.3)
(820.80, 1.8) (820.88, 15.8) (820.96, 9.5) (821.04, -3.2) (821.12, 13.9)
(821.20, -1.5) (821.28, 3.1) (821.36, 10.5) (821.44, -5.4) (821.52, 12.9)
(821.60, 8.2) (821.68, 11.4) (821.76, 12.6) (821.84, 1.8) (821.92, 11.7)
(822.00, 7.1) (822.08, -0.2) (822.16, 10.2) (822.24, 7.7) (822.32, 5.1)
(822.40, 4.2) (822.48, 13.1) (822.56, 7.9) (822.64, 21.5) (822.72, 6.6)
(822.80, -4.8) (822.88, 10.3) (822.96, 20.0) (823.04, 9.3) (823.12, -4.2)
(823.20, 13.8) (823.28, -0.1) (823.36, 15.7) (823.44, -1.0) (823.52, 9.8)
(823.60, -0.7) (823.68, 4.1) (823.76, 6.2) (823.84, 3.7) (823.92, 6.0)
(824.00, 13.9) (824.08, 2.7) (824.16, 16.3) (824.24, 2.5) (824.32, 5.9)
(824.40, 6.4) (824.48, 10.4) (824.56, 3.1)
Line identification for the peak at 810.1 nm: Hgamma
